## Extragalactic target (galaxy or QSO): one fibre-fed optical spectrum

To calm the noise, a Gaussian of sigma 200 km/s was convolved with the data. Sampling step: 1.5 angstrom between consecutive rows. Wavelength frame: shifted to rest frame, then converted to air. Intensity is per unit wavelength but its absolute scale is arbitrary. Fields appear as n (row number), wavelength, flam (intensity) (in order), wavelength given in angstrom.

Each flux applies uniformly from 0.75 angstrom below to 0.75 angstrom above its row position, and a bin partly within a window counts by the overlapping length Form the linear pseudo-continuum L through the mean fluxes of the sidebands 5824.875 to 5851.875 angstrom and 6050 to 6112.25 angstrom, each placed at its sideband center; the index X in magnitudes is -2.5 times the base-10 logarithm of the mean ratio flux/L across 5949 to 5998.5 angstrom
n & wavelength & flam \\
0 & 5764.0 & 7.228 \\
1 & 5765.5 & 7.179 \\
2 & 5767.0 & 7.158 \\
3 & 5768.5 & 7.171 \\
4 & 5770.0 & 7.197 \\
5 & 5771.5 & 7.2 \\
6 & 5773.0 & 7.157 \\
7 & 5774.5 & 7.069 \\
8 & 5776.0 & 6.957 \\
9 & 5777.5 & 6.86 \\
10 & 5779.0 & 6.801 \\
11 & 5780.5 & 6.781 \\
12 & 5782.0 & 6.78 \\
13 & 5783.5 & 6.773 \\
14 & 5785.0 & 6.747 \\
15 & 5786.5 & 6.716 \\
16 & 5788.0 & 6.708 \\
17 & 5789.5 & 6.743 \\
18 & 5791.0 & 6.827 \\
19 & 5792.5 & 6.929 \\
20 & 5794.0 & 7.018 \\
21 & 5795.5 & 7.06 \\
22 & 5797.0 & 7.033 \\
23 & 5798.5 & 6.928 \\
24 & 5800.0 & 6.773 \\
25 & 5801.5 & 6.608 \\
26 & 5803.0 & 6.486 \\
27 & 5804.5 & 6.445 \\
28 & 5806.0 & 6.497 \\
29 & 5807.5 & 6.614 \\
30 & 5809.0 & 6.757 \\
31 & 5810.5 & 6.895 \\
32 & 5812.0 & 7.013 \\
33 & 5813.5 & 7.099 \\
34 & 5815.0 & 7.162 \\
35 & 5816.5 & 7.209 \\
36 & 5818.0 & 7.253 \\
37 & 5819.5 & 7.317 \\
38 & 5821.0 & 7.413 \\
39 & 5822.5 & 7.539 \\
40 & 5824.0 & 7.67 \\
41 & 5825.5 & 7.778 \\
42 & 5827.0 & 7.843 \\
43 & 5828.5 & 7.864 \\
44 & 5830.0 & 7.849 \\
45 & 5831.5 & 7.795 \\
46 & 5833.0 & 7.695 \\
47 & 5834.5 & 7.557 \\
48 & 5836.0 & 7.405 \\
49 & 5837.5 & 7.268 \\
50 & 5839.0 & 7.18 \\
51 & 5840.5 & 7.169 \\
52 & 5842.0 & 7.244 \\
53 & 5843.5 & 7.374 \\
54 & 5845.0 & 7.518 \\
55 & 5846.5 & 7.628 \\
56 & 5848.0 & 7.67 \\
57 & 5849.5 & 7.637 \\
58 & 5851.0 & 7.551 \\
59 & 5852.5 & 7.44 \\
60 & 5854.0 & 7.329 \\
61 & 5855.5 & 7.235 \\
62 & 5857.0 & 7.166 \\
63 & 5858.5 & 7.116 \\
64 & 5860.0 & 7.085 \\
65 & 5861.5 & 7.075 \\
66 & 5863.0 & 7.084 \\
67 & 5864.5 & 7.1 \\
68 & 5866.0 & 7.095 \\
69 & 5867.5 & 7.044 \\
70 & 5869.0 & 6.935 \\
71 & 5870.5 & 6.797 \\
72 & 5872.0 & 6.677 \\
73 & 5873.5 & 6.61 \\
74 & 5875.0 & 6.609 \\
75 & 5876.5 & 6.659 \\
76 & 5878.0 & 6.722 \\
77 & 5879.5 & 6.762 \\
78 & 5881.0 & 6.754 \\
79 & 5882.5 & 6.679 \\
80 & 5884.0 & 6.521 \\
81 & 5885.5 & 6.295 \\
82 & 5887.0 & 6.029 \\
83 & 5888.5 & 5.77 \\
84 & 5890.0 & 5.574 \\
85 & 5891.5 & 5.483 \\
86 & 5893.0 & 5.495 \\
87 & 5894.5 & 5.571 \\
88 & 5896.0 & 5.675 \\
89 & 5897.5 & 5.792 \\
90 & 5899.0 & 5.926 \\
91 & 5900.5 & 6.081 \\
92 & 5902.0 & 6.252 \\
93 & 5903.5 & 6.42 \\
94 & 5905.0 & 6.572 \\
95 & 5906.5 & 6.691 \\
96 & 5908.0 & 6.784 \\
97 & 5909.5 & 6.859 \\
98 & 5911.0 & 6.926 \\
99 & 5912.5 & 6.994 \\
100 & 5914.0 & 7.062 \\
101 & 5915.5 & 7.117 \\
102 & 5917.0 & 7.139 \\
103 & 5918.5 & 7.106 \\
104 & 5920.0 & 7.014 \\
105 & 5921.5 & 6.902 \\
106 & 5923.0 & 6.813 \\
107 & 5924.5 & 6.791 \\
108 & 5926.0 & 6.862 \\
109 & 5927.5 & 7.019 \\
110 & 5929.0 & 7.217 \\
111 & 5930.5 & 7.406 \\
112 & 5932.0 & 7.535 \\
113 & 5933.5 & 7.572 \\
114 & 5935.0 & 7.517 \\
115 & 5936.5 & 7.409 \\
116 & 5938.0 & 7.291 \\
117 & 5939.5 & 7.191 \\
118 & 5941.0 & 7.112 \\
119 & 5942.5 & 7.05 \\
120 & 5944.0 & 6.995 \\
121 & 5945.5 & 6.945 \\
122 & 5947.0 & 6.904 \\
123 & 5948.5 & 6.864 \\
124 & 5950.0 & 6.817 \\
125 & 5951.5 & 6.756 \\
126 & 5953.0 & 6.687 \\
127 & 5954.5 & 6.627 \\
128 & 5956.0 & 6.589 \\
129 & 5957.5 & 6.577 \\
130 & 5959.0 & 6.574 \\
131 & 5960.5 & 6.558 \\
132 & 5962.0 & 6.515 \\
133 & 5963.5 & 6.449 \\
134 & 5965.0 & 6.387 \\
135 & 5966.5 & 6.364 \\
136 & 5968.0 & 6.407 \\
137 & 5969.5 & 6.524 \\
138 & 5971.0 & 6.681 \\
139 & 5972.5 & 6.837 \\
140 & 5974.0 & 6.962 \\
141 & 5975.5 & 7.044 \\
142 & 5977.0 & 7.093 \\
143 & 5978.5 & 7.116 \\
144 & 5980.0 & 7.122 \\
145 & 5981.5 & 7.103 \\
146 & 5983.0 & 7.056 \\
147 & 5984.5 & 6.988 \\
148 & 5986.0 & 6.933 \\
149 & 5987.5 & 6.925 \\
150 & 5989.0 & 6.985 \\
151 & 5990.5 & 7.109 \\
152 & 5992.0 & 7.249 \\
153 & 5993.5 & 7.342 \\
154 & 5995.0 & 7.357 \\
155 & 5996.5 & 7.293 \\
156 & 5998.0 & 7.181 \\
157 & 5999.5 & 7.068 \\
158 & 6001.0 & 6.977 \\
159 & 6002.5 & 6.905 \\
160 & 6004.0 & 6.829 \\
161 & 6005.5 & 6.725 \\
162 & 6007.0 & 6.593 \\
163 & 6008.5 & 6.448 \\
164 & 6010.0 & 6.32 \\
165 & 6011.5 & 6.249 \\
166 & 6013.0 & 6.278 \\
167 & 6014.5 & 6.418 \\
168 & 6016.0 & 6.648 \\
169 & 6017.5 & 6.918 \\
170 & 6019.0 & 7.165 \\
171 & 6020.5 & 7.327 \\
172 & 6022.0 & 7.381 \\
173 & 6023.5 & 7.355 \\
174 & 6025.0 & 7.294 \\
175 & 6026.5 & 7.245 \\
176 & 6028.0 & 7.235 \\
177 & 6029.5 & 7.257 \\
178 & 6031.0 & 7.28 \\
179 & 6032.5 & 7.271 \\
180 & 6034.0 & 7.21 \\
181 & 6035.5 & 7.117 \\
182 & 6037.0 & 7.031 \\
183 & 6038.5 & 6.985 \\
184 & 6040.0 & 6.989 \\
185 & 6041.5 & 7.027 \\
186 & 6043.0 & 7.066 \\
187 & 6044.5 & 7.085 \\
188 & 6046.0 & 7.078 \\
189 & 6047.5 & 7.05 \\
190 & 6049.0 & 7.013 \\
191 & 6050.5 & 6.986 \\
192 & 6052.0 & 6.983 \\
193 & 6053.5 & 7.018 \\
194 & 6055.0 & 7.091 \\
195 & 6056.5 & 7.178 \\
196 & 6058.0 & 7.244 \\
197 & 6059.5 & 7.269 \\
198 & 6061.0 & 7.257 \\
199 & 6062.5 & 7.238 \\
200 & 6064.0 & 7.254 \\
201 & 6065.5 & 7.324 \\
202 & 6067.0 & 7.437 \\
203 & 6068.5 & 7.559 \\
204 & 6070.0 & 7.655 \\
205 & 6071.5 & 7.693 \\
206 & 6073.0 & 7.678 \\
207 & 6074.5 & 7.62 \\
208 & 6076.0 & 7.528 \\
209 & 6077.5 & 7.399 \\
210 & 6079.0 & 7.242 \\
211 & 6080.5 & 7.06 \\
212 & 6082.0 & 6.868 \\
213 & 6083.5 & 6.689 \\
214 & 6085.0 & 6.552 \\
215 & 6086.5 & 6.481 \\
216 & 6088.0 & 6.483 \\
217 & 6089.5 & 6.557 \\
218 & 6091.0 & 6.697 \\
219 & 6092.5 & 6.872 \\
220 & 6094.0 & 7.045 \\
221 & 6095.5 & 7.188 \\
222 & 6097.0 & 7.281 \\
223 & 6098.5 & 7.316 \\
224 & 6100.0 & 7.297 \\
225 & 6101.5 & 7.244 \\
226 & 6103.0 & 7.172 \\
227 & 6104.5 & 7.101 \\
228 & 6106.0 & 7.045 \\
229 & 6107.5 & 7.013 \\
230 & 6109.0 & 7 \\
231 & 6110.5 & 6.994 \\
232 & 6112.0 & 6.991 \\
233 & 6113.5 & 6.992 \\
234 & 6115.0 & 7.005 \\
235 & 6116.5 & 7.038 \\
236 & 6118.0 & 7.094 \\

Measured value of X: 0.07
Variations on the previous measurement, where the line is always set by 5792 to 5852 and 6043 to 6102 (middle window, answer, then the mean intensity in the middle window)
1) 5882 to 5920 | 0.14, 6.36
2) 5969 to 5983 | 0.03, 6.96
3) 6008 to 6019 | 0.10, 6.52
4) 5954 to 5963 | 0.10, 6.57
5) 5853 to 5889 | 0.06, 6.81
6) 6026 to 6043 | 0.00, 7.14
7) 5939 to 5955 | 0.04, 6.9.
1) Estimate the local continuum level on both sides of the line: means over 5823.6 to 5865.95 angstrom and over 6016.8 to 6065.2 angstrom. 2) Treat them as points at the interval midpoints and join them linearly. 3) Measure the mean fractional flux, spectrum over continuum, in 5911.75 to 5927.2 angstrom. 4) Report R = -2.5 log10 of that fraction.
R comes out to 0.05 mag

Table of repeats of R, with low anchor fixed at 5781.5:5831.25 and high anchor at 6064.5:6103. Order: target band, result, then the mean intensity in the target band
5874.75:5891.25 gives 0.12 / 6.36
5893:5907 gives 0.17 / 6.07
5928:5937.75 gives -0.05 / 7.42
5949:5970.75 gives 0.09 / 6.57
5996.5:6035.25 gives 0.03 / 6.95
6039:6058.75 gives 0.01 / 7.06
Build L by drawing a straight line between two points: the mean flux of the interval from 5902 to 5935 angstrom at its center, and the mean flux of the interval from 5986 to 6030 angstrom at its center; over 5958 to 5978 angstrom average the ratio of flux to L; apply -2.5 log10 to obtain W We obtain 0.05 mag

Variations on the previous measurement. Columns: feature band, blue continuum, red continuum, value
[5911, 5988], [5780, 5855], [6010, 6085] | 0.034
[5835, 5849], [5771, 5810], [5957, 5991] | -0.089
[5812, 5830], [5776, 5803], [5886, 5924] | -0.116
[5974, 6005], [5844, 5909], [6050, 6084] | -0.007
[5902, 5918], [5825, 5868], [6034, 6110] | 0.076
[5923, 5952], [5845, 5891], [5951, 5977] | -0.064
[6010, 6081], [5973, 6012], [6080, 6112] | -0.030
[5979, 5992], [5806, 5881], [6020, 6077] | 0.030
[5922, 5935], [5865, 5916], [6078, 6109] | -0.099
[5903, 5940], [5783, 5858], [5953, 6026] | -0.010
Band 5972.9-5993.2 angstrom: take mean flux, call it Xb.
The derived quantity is 7.06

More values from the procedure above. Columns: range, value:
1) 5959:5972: 6.5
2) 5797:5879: 7.17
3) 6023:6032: 7.28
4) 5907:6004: 6.96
